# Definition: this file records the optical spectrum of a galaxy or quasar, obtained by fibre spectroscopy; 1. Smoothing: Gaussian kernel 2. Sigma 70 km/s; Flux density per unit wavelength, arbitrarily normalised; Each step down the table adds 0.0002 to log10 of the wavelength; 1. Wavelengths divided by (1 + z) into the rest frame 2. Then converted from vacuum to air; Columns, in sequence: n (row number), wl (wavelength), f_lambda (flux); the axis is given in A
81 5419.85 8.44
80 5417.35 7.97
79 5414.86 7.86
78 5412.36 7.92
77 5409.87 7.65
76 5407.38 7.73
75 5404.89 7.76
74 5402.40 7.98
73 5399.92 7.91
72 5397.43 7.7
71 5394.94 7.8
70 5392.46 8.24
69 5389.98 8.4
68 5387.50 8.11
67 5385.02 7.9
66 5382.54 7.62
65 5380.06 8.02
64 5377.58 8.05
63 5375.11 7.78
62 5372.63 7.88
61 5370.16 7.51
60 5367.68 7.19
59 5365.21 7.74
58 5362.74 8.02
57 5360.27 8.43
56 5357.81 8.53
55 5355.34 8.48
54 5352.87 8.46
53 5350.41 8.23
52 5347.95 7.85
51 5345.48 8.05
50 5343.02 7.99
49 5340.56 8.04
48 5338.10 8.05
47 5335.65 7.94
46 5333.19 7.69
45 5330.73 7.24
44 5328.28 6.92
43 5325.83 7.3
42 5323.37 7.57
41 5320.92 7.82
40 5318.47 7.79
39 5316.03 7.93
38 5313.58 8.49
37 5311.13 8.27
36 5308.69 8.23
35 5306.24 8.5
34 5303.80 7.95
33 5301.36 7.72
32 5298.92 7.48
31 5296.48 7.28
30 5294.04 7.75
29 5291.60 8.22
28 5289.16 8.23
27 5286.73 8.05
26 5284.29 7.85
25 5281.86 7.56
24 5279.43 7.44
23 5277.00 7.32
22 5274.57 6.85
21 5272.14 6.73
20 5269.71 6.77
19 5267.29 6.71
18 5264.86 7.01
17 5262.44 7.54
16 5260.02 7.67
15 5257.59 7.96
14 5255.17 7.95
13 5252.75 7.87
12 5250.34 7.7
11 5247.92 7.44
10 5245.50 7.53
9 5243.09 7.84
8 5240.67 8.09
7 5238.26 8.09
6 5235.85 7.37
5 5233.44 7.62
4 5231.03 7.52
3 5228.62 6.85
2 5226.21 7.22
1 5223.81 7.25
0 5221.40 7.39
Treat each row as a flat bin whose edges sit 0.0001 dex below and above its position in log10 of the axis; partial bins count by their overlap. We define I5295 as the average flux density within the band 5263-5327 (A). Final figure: 7.65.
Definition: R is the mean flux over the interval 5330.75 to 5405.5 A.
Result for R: 7.97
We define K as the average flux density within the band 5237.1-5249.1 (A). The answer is 7.8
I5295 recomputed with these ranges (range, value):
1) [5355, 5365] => 8.29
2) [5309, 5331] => 7.75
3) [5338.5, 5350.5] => 8.01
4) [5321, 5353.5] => 7.78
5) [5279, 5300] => 7.77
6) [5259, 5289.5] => 7.34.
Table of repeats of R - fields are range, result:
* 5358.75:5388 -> 7.85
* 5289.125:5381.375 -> 7.91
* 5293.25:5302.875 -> 7.56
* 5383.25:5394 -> 8.13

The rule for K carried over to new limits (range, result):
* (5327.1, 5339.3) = 7.57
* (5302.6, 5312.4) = 8.24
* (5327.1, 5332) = 7.09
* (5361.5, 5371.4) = 7.61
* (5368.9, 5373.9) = 7.68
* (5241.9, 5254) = 7.68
